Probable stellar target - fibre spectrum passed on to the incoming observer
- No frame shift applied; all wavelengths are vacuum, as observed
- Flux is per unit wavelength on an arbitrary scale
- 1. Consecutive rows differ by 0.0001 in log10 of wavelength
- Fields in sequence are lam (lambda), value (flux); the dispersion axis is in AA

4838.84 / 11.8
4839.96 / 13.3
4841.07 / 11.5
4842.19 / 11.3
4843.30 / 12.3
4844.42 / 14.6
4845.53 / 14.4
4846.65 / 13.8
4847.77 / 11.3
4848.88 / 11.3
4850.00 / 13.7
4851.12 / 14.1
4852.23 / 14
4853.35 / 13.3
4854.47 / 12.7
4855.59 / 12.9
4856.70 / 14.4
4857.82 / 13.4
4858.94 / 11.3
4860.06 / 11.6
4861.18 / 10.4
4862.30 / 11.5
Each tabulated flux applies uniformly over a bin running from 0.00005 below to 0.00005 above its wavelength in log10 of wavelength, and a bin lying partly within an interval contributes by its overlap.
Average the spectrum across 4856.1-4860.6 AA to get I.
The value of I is 12.7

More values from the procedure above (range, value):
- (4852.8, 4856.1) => 12.9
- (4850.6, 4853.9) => 13.8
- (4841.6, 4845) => 12.7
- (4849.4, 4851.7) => 13.9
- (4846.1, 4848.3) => 12.5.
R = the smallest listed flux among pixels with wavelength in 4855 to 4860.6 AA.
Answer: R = 11.3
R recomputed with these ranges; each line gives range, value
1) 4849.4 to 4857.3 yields 12.7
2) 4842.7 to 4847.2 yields 12.3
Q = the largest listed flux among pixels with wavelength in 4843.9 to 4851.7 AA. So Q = 14.6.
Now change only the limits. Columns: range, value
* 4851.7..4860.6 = 14.4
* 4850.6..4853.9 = 14.1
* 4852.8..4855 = 13.3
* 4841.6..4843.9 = 12.3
